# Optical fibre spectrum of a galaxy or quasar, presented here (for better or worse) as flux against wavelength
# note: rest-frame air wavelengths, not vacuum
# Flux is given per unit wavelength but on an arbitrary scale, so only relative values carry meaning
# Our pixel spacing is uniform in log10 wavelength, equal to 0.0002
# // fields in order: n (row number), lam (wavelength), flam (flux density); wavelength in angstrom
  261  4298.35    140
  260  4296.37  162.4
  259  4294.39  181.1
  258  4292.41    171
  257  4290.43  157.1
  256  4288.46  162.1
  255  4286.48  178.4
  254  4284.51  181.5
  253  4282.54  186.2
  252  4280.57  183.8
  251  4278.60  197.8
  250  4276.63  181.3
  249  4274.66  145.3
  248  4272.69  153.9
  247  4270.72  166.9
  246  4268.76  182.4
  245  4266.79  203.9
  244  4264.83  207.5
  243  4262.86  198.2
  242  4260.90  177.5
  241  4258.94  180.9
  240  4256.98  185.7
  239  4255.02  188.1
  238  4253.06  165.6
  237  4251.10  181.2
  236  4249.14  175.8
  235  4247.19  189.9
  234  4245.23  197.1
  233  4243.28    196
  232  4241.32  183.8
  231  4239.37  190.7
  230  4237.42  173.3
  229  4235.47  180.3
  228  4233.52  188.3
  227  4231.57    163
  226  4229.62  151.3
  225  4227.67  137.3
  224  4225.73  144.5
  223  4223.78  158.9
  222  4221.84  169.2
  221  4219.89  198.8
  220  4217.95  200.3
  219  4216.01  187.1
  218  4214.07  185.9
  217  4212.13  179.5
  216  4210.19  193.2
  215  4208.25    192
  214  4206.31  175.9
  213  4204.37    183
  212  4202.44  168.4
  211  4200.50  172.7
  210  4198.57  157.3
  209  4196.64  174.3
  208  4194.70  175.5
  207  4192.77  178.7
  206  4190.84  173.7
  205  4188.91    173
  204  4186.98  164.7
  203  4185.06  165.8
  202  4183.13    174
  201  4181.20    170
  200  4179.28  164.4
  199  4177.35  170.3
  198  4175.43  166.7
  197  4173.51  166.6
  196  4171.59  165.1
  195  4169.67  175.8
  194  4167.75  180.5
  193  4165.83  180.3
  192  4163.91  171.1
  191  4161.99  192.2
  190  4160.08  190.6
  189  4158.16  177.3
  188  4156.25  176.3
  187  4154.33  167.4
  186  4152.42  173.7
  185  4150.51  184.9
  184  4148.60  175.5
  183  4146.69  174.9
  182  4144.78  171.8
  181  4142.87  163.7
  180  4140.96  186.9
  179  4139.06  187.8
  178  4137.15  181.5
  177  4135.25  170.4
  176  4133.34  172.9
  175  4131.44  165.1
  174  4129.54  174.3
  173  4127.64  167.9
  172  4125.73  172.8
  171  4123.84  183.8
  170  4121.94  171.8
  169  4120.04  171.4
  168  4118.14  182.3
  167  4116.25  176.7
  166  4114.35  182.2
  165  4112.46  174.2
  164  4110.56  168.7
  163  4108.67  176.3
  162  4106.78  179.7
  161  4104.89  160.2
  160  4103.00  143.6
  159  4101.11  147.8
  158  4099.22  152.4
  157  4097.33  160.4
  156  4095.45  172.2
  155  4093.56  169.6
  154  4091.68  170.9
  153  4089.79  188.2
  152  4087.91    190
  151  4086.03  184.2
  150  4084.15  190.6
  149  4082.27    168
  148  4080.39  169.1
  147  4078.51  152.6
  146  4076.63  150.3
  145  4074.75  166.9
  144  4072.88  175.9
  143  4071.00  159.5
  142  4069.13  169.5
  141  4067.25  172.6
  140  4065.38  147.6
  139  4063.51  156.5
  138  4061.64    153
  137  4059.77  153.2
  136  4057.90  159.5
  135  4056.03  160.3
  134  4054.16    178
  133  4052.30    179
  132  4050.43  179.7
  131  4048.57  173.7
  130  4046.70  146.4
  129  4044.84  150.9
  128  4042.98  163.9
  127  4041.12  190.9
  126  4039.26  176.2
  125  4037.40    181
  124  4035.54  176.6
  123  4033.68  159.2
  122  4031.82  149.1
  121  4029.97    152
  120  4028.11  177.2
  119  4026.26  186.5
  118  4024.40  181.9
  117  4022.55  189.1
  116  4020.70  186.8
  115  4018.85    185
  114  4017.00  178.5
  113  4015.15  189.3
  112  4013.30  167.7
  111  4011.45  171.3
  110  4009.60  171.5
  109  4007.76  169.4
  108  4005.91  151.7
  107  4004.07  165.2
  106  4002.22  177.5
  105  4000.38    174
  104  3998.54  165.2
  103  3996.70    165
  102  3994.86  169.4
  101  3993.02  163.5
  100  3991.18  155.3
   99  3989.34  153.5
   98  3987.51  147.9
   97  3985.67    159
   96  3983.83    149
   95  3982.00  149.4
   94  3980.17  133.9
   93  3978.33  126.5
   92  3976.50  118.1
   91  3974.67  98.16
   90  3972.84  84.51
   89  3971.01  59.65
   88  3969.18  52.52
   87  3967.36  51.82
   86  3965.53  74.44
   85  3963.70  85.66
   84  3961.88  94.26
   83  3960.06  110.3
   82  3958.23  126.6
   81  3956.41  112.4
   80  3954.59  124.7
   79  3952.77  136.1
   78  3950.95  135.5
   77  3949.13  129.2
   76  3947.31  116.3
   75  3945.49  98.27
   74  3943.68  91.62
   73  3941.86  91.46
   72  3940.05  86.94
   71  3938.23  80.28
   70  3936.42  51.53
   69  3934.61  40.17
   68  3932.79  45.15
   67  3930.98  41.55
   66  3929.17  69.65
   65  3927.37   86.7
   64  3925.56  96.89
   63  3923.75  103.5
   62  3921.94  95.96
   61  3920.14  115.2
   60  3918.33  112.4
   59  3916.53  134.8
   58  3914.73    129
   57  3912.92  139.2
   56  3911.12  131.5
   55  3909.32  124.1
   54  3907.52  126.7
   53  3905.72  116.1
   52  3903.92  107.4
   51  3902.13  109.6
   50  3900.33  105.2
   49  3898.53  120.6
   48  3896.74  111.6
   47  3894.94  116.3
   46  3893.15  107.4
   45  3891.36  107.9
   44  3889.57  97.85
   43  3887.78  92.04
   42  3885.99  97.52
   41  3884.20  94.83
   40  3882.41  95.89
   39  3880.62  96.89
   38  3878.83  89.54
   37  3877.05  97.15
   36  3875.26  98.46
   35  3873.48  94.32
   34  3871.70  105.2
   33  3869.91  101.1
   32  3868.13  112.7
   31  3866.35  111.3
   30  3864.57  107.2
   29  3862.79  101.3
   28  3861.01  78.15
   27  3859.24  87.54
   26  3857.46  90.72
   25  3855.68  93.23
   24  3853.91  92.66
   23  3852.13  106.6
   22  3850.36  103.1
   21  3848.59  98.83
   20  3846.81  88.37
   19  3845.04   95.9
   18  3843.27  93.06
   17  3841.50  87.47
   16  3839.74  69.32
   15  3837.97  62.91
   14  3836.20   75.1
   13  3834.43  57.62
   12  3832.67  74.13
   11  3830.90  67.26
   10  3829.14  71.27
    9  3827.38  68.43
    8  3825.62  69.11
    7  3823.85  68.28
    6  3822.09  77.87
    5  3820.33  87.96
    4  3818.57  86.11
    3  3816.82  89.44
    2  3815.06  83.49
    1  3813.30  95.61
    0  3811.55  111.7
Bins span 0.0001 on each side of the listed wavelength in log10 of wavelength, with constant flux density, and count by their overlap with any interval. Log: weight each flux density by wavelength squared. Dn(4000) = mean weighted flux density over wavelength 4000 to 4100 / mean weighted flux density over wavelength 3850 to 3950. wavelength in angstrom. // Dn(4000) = 1.8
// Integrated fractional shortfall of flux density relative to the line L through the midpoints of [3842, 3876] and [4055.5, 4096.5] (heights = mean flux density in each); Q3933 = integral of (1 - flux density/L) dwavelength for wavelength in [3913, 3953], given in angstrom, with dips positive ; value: 8.6 angstrom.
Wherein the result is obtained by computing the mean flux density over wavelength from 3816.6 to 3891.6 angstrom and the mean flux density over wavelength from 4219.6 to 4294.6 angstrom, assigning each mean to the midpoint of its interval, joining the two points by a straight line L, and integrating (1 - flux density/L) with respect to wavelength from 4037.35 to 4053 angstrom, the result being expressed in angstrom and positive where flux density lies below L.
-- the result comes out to -4.76 angstrom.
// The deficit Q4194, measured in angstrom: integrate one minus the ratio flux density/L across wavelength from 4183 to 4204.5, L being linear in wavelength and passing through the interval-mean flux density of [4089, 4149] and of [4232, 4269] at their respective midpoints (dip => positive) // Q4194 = 1.1 angstrom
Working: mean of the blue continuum 172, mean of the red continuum 186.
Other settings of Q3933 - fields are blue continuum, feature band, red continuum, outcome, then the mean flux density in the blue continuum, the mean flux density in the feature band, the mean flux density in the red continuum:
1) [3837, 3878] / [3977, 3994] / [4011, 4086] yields -0.36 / 94.6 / 148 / 170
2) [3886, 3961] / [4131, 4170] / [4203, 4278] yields -4.78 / 104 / 177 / 179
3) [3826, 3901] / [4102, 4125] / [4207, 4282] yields -3.42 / 93.3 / 173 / 180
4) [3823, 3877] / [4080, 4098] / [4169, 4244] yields -3.86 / 87.9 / 177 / 174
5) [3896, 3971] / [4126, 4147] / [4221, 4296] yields -3.75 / 99.8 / 174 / 177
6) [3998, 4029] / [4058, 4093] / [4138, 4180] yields 1.65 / 176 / 168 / 176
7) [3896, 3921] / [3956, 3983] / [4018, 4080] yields 8.16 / 120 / 98.5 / 168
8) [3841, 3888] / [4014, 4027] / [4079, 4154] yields -3.69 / 96.8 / 185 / 173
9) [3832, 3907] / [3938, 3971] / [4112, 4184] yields 5.80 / 96.7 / 99.2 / 175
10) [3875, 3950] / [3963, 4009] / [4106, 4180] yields -2.79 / 100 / 133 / 175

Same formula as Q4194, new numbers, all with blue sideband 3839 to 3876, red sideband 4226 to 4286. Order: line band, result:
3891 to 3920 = -3.4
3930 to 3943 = 5.7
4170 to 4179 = -0.3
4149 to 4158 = -1.0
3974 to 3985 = -0.8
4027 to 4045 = -4.7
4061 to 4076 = -2.4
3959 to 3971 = 4.2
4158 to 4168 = -1.4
